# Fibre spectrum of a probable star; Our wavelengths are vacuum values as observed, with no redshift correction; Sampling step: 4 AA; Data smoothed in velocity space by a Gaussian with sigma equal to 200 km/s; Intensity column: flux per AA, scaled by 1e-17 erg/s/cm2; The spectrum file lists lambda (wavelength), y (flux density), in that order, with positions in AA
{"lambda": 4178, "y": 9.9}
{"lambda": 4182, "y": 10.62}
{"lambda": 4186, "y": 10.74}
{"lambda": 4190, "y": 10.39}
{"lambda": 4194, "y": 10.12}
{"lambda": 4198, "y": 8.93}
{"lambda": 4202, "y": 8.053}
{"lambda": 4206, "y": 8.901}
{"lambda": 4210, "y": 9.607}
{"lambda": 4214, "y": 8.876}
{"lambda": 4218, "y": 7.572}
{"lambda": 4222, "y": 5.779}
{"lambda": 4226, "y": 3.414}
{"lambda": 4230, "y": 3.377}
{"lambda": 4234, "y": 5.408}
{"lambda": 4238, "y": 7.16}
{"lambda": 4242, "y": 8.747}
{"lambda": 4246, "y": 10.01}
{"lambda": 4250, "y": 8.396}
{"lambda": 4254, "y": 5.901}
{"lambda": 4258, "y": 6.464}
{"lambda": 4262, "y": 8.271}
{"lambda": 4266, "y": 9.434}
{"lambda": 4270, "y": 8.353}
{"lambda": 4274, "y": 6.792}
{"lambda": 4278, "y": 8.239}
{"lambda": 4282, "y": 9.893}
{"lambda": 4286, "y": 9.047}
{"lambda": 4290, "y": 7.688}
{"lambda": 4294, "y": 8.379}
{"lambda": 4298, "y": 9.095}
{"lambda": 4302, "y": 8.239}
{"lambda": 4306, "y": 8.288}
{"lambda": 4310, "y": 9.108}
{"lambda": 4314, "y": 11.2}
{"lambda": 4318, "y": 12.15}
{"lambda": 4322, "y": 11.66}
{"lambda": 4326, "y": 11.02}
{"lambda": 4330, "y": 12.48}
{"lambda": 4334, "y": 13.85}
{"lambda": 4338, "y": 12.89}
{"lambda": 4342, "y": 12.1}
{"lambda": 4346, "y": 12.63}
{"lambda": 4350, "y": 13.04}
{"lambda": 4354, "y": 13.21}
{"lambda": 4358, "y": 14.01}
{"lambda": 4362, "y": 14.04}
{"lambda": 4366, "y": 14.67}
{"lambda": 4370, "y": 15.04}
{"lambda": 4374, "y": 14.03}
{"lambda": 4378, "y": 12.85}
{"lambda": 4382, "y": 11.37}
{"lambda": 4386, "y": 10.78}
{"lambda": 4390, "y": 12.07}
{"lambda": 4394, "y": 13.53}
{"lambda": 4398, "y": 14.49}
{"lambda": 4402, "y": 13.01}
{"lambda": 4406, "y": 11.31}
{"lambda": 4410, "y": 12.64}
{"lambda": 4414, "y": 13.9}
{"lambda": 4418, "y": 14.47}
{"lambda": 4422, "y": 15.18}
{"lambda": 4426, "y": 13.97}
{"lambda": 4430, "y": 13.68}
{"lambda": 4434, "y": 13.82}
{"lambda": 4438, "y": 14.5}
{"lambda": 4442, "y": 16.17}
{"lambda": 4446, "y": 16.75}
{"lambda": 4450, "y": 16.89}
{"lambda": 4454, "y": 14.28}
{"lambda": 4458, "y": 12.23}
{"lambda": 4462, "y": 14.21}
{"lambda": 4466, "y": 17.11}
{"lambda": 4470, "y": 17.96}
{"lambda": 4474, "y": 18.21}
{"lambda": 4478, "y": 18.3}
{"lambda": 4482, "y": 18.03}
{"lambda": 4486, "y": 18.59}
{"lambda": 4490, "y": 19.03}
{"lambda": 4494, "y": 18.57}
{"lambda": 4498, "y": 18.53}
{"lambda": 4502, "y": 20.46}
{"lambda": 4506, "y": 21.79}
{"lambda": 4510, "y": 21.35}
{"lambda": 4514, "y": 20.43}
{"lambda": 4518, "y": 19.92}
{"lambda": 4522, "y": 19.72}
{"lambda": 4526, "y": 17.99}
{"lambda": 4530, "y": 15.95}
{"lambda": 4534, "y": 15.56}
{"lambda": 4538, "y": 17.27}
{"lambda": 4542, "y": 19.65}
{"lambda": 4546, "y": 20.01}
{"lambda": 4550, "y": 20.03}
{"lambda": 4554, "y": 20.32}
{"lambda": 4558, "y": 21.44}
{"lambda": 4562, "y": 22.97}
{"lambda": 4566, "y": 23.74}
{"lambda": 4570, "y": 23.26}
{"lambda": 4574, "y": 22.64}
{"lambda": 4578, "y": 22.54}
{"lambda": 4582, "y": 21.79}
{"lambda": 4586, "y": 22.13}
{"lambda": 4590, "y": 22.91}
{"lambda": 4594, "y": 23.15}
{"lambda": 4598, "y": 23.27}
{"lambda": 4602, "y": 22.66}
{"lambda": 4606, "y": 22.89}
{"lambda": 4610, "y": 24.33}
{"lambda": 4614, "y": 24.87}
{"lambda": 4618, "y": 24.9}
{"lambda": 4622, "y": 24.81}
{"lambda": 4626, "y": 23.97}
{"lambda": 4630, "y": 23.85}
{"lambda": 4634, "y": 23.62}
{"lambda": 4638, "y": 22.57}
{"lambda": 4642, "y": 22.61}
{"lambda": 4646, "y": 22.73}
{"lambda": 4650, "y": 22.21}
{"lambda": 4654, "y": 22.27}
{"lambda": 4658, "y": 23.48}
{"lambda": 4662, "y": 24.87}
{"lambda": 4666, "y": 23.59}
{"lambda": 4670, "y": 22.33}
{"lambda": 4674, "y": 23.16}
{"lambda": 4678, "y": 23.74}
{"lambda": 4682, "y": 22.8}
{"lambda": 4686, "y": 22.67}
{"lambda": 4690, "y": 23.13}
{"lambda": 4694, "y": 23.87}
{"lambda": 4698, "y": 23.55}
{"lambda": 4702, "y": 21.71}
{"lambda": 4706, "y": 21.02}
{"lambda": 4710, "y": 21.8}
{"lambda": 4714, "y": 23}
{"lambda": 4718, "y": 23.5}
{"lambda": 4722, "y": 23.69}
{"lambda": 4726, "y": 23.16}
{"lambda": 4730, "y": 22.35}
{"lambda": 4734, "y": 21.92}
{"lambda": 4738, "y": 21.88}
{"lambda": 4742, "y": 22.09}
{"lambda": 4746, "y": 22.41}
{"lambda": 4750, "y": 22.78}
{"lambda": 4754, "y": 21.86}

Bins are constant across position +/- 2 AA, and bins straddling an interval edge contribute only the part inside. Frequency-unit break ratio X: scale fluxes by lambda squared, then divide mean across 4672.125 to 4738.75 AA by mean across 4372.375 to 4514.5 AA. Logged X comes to 1.63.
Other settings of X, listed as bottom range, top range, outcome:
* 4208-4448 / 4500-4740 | 2.30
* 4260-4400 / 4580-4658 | 2.34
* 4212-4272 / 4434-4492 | 2.56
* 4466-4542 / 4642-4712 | 1.32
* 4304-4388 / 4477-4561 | 1.68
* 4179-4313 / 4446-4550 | 2.48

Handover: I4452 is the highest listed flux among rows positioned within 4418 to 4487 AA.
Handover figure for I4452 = 18.59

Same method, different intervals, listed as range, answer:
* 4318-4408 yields 15.04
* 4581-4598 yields 23.27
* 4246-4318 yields 12.15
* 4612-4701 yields 24.9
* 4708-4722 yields 23.69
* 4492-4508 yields 21.79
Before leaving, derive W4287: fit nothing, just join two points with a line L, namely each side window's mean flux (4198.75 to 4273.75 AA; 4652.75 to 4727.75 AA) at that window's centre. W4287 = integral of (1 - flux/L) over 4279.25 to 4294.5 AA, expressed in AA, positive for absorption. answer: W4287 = 0.67 AA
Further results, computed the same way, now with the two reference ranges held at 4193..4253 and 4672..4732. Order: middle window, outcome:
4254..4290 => 3.9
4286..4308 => 3.4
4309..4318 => -0.2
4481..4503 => -3.6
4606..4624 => -4.0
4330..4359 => -4.0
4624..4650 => -2.9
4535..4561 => -2.6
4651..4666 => -1.4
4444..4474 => -1.4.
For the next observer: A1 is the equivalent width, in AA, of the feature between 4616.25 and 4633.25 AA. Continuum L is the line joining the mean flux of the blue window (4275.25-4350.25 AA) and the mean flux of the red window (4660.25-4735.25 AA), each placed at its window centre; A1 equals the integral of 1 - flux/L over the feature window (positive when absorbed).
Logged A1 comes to -3.1 AA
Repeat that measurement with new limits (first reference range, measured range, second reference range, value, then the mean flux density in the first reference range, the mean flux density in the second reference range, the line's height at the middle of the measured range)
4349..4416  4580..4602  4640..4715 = -2.9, 13.2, 22.9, 20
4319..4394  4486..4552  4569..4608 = 2.0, 12.9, 22.7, 19.8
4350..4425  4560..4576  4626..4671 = -2.4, 13.4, 23.2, 20.1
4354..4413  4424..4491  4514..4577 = 1.2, 13.1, 20.1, 16.3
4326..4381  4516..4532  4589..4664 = 1.0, 13.3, 23.5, 19.7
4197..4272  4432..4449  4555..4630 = 1.2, 7.49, 23.2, 16.5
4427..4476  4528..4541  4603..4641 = 2.0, 15.5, 23.9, 19.6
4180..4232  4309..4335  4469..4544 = 1.4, 8.18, 18.8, 12.3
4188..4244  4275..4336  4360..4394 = 4.3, 7.6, 13.1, 10.7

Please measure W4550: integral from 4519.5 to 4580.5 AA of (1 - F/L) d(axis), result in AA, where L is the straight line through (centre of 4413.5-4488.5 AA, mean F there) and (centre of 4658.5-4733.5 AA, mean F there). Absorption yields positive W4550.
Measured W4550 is -4.9 AA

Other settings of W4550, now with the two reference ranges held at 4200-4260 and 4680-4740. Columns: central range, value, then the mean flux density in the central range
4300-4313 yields 1.2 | 8.75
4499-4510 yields -3.4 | 20.9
